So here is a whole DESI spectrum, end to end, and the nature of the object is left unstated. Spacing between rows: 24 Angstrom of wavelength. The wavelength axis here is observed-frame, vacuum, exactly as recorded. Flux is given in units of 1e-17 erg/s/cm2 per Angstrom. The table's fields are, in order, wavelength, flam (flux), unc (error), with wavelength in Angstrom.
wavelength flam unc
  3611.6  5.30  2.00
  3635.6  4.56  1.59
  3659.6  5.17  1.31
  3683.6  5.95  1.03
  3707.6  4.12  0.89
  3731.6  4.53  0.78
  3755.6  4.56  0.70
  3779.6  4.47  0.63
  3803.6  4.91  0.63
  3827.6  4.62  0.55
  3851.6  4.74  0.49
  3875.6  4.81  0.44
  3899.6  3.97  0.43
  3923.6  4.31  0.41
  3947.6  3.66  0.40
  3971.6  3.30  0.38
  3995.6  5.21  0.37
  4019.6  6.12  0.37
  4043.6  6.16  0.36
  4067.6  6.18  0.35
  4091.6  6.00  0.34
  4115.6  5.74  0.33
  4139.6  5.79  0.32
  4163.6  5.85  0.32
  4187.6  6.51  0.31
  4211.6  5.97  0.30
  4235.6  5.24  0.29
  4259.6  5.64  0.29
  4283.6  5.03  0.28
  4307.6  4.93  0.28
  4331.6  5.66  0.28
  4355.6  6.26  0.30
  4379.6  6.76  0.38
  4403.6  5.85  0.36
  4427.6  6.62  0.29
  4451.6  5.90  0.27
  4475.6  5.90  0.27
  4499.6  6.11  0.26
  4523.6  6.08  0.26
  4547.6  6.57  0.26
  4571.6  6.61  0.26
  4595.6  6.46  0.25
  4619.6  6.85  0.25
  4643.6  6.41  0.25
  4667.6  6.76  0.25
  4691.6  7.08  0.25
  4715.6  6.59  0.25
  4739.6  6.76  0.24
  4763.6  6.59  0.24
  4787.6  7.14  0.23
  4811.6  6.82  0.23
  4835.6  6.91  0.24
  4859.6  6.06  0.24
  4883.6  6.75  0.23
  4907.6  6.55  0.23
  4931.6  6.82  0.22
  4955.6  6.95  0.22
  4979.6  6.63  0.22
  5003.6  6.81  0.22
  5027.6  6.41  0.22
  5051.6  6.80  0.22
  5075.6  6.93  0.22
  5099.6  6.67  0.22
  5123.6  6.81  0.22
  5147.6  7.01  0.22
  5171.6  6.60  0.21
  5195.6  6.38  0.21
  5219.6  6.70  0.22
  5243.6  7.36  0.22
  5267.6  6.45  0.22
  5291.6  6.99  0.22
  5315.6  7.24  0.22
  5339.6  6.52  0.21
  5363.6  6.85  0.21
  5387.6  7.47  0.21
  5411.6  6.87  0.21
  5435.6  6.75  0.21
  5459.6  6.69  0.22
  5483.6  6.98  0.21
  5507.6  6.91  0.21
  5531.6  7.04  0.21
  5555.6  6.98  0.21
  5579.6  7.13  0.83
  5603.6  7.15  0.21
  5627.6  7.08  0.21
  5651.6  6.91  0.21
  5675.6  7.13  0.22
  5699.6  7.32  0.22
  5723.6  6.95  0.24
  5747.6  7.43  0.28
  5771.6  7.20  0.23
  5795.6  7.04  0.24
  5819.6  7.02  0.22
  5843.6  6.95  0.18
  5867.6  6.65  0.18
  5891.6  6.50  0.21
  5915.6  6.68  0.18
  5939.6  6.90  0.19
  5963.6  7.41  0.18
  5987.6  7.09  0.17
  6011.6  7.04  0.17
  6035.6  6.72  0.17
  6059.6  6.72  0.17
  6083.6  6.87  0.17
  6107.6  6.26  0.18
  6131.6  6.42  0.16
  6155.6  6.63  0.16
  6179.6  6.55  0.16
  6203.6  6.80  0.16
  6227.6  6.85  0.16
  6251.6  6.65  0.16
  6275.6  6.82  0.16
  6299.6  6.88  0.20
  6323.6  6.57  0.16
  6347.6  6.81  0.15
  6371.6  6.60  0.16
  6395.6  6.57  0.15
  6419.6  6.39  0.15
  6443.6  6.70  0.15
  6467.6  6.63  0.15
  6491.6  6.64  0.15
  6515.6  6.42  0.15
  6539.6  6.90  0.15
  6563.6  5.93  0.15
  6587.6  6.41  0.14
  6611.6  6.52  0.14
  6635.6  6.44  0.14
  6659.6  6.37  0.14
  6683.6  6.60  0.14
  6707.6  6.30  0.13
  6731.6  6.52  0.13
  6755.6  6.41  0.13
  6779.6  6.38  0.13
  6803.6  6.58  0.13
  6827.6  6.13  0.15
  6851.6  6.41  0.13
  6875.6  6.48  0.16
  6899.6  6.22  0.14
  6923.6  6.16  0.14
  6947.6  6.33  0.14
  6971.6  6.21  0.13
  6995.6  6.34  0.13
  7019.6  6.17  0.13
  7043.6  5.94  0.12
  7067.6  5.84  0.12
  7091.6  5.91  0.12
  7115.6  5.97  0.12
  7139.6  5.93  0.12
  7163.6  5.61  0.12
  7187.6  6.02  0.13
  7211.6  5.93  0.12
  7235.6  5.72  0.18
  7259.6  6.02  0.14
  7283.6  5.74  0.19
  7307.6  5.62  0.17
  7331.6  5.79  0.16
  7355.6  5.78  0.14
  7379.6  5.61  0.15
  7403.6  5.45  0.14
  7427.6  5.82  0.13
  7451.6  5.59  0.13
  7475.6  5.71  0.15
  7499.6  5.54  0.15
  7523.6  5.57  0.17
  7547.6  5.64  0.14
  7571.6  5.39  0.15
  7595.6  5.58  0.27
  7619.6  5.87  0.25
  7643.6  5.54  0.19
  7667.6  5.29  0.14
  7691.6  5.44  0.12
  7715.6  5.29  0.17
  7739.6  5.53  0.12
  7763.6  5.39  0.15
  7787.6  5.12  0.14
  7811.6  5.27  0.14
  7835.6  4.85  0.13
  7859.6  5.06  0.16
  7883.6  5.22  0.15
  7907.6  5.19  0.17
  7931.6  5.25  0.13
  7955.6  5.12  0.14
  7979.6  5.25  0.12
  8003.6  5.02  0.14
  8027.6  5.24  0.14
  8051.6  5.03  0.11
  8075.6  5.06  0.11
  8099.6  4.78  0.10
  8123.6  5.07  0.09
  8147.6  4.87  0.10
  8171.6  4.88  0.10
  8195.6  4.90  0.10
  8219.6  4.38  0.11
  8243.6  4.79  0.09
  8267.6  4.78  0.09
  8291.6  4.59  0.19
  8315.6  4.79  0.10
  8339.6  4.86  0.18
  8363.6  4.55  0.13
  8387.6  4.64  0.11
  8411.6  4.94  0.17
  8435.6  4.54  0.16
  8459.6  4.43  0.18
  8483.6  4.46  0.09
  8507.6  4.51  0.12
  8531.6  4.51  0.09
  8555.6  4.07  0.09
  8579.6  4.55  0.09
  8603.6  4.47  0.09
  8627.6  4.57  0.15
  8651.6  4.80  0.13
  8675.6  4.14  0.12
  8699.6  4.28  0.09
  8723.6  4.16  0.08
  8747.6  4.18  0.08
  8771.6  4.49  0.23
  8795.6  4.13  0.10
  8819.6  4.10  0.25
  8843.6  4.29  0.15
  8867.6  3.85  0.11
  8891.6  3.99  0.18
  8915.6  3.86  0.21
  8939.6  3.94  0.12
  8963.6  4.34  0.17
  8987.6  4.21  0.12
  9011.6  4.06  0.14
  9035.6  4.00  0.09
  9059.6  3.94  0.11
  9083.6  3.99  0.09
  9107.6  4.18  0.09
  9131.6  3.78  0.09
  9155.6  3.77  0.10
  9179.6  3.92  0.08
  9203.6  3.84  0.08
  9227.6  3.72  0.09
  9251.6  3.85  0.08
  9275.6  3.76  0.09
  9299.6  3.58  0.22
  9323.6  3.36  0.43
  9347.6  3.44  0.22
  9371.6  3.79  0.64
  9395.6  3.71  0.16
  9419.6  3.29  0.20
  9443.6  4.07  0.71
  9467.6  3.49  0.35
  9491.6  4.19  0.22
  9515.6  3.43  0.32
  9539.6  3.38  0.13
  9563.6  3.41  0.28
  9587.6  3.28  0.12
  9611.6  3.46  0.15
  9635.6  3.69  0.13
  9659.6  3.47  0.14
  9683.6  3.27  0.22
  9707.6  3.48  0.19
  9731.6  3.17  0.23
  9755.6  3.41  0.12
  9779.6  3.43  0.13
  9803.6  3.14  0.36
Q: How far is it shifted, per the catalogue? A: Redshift 0.000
